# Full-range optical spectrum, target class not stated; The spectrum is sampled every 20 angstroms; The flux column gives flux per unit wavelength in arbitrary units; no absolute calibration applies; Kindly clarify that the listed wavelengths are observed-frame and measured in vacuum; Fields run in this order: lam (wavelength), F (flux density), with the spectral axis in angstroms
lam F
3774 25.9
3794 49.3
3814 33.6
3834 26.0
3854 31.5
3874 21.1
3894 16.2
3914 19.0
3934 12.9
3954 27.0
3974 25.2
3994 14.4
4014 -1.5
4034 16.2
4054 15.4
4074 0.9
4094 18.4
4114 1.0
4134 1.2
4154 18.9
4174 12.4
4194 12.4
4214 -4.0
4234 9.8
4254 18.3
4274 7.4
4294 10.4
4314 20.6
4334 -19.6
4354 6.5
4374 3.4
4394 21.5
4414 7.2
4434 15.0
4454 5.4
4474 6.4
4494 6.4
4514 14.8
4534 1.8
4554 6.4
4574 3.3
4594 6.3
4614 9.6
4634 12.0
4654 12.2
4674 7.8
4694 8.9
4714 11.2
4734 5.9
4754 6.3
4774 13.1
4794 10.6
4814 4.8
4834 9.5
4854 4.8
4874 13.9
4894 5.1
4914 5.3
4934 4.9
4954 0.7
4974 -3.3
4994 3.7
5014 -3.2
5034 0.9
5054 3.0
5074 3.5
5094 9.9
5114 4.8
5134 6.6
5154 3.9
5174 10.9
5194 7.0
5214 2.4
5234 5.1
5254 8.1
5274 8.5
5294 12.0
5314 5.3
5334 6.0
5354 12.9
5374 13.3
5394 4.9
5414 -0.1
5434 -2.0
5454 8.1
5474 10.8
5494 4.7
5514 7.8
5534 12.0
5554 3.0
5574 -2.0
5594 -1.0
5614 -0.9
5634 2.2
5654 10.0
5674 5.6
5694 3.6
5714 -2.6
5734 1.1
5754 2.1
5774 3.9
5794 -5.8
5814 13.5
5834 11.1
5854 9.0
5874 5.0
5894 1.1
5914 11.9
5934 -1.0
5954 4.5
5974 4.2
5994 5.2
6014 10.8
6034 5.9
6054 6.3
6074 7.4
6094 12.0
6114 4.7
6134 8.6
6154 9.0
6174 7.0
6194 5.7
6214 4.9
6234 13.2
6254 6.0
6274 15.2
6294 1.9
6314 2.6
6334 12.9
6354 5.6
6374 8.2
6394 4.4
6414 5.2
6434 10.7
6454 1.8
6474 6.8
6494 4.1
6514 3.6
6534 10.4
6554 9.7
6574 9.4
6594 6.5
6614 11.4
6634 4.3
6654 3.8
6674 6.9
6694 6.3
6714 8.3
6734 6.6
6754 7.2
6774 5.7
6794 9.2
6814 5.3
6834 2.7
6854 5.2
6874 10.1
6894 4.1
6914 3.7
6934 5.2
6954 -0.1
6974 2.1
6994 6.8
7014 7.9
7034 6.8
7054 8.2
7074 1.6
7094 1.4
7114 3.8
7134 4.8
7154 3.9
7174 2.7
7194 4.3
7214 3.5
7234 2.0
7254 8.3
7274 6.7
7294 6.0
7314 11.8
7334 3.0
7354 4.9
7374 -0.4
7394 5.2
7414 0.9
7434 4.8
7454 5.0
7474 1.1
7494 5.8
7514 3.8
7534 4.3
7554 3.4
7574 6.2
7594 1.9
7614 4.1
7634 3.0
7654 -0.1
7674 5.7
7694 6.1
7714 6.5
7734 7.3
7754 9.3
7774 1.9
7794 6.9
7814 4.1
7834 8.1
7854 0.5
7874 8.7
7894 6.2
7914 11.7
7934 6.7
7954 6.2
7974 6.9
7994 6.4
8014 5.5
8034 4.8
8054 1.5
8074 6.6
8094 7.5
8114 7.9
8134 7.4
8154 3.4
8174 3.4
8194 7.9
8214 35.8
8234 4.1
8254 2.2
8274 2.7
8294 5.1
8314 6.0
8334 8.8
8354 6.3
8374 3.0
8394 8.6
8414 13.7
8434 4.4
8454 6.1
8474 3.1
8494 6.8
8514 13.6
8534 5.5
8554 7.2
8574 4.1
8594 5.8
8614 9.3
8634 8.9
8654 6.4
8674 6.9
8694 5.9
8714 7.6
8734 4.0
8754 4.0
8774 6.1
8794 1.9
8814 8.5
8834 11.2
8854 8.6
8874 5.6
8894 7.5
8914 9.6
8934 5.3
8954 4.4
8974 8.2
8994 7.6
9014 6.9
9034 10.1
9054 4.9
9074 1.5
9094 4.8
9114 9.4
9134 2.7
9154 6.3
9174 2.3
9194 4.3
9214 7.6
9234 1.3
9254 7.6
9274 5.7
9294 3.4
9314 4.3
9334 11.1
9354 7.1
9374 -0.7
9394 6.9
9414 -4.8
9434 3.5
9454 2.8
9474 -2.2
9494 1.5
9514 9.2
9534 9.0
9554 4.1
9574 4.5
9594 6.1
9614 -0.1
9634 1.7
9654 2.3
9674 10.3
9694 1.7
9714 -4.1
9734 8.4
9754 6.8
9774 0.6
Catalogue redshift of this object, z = 1.202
